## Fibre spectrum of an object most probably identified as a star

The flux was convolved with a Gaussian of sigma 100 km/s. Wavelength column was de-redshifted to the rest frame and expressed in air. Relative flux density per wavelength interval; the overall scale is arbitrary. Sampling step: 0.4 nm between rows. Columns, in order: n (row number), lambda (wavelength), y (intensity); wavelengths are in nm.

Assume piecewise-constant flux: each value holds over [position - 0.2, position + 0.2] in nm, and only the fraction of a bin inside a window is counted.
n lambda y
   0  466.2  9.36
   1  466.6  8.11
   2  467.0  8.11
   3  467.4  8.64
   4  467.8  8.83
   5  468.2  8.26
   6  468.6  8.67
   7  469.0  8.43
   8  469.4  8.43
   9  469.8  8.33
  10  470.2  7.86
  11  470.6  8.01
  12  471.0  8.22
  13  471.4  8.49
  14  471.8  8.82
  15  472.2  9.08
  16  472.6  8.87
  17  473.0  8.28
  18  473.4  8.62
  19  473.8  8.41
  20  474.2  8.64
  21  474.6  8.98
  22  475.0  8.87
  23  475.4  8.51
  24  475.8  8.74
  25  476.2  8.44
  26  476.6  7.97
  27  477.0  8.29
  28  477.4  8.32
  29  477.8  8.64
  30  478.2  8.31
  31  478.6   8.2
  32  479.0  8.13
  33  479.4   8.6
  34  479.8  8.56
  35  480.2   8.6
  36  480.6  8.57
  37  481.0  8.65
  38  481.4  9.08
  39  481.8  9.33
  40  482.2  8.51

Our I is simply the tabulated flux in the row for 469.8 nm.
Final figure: 8.33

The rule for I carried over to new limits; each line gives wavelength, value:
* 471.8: 8.82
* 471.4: 8.49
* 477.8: 8.64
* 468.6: 8.67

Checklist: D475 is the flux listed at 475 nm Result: 8.87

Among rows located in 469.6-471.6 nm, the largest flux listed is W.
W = 8.49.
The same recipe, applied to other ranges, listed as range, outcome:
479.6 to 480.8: 8.6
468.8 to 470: 8.43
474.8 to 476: 8.87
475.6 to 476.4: 8.74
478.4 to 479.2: 8.2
